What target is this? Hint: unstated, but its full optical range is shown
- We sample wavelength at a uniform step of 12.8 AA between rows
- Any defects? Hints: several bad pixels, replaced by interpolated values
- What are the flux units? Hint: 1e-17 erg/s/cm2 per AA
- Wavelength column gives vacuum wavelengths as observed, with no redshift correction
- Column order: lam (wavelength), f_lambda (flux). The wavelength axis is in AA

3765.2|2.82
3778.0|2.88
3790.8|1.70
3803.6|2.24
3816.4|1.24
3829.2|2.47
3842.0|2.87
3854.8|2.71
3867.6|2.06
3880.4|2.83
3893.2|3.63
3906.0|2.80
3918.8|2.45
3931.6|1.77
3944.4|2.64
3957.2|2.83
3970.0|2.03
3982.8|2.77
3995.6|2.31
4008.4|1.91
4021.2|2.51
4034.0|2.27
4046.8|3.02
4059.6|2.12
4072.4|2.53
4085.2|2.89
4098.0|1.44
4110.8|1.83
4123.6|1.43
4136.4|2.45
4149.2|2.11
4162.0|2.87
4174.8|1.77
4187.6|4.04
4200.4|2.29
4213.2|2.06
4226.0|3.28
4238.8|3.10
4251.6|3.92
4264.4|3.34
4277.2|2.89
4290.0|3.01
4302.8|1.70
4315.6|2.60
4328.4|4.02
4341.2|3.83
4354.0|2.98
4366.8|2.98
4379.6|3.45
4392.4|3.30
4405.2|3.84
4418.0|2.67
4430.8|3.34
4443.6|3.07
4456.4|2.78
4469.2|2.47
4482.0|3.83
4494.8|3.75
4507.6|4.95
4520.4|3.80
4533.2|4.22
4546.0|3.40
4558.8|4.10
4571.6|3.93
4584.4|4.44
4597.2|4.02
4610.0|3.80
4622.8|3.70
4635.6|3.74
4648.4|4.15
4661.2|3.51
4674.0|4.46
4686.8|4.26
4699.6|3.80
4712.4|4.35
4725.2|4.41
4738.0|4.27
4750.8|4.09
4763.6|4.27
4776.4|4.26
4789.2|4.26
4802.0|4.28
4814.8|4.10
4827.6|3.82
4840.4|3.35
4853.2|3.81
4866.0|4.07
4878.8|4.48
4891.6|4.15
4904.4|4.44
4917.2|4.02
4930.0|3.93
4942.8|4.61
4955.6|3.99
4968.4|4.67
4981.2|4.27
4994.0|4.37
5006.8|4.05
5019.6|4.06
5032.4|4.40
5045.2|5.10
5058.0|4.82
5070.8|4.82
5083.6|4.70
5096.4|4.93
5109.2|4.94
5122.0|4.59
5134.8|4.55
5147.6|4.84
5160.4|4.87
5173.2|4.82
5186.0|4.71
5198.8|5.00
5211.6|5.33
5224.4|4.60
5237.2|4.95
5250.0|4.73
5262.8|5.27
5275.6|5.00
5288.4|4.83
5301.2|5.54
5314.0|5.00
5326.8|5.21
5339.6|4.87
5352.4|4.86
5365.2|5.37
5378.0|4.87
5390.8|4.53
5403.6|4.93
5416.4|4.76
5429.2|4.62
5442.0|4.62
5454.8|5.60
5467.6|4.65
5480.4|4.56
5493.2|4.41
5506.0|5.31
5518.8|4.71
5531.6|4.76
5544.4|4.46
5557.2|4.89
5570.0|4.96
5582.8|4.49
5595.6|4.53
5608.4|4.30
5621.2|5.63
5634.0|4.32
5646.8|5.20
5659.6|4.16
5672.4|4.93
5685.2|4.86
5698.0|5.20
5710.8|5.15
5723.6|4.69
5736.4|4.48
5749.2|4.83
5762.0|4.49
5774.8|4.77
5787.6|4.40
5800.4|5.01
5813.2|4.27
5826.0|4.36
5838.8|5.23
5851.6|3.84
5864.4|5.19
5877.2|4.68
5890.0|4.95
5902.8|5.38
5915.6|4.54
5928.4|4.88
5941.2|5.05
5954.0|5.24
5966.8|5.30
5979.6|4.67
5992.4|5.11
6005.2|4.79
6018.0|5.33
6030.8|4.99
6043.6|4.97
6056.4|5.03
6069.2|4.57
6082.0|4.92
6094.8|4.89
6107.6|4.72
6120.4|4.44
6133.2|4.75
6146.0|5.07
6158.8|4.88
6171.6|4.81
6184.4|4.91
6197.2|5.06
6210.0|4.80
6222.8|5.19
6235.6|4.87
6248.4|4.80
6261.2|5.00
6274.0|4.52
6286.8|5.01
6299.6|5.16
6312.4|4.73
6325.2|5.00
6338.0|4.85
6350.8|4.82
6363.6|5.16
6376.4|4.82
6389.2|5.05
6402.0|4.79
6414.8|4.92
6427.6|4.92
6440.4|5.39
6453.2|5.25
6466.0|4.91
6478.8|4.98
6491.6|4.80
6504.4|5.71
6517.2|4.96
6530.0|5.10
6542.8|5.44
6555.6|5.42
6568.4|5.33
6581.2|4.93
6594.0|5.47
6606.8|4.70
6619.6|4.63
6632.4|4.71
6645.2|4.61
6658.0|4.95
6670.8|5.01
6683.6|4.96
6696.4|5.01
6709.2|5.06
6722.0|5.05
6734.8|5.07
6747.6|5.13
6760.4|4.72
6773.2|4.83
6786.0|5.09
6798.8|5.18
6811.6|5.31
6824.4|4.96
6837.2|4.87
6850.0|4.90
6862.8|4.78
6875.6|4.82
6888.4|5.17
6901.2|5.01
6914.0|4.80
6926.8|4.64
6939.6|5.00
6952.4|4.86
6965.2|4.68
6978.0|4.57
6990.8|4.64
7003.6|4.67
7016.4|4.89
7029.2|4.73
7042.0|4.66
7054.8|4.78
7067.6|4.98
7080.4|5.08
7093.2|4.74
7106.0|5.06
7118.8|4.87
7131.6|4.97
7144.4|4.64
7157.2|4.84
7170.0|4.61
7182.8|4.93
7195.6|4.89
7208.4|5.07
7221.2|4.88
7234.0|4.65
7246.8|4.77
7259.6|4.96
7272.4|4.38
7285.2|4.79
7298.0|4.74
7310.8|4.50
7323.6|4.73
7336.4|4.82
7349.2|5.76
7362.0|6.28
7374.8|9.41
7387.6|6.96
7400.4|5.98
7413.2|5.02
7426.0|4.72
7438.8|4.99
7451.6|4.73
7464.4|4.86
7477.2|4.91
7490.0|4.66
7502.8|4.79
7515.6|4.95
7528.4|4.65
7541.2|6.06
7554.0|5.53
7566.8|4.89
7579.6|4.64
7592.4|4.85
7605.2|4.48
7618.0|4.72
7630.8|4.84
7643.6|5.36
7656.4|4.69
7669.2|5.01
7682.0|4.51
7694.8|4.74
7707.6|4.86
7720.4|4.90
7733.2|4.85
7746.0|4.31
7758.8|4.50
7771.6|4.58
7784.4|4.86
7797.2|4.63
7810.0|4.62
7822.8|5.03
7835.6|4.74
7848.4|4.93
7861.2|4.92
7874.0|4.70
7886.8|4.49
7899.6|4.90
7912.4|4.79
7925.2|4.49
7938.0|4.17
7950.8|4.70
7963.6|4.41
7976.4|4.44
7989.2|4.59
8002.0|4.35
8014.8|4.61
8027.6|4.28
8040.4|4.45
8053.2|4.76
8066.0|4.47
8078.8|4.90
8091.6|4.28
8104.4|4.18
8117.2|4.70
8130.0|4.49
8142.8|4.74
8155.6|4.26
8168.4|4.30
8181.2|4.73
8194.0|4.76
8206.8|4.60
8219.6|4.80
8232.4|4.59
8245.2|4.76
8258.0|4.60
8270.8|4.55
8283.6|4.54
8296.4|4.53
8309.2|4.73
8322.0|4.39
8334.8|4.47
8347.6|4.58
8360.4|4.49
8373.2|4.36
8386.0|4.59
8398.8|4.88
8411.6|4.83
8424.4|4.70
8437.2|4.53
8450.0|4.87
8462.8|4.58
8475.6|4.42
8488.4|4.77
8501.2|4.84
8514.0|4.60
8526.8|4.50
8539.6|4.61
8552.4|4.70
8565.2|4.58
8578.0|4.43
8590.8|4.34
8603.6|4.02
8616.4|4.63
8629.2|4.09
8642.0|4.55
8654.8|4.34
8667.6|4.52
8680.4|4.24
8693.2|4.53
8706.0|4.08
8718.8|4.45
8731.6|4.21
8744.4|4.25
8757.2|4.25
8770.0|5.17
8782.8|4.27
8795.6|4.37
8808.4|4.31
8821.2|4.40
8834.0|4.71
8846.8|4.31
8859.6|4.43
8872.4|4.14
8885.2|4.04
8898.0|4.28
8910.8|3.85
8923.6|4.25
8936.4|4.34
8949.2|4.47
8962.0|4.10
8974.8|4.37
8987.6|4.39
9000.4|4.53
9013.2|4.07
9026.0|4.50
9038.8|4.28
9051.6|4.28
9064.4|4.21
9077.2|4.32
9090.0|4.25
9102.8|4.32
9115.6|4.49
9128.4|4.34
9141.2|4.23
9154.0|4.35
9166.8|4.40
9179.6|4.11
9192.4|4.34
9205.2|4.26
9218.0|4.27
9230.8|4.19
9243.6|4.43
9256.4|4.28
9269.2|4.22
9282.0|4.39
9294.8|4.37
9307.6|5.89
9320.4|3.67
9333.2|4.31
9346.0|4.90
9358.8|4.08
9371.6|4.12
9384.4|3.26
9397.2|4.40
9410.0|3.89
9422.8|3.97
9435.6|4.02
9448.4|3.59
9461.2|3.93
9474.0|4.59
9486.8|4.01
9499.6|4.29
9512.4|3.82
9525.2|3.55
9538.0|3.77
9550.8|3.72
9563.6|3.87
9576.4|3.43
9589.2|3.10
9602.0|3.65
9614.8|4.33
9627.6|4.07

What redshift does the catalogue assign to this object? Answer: 0.12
